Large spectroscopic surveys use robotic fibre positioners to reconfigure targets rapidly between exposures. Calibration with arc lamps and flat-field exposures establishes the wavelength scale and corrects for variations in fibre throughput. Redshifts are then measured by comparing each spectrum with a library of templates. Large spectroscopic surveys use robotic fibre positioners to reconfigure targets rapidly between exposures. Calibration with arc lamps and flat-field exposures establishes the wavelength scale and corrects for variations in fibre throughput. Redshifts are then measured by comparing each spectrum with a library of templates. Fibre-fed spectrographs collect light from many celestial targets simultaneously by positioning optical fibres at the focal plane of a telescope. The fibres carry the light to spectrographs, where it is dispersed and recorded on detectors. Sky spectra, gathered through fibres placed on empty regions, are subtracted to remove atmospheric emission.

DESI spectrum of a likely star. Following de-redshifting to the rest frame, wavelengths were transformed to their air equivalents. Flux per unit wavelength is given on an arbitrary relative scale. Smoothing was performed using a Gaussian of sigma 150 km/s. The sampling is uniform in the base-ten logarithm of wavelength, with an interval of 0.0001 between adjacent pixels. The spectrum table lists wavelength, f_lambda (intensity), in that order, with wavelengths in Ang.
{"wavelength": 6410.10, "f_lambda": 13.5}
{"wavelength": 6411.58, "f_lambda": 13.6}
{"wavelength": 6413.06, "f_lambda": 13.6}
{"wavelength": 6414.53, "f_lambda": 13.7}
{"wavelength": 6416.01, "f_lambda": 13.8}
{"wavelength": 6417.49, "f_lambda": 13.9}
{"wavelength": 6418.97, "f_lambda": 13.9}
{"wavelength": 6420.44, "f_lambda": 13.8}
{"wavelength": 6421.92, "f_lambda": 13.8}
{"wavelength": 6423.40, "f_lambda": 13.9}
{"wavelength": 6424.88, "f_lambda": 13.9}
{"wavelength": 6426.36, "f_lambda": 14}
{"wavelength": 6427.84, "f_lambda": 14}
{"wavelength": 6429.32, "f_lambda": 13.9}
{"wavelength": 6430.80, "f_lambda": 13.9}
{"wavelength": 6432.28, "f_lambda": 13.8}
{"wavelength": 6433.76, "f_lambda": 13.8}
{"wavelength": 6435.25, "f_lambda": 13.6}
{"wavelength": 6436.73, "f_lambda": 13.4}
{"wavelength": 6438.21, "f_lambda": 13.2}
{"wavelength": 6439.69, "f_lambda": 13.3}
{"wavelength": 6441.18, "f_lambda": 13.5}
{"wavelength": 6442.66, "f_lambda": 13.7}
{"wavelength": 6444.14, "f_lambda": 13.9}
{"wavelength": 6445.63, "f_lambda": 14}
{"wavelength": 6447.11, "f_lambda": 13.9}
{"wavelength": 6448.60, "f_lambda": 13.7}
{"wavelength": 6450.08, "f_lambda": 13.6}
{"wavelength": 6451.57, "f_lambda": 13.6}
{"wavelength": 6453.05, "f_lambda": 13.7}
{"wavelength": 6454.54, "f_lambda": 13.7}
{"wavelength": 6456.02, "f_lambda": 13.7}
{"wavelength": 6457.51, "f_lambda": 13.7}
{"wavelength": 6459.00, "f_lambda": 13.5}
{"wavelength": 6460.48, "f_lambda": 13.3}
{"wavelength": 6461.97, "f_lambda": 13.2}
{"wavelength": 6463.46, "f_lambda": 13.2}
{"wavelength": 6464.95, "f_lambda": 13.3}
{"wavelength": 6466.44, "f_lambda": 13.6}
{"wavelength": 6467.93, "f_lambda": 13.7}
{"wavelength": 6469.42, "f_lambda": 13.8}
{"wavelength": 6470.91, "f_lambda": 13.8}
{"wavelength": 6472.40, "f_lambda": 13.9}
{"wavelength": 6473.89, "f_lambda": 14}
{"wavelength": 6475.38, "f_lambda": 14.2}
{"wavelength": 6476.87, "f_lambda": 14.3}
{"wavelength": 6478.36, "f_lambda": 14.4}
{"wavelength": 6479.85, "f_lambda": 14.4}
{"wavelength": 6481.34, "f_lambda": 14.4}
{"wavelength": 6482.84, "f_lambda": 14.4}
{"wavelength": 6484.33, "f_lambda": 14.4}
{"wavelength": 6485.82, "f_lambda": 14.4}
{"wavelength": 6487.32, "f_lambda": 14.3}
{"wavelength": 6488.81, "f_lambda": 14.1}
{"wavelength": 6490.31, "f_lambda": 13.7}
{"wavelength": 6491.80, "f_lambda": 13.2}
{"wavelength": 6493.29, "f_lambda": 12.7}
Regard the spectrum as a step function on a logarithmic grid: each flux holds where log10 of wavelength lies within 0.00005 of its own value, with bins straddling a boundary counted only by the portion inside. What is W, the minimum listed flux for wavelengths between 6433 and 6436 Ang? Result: 13.6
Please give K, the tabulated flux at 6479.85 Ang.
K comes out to 14.4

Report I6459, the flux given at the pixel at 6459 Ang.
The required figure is 13.5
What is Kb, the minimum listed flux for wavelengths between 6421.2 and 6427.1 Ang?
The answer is 13.8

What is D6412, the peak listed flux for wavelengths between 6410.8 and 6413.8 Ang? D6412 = 13.6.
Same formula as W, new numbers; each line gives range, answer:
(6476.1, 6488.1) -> 14.3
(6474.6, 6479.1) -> 14.2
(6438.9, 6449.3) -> 13.3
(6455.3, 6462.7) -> 13.2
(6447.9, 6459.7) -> 13.5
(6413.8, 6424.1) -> 13.7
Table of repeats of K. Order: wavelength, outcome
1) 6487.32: 14.3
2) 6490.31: 13.7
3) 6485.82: 14.4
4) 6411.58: 13.6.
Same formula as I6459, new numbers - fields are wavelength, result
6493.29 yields 12.7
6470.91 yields 13.8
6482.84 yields 14.4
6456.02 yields 13.7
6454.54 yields 13.7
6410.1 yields 13.5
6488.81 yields 14.1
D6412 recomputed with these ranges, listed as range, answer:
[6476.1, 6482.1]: 14.4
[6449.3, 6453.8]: 13.7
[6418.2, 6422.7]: 13.9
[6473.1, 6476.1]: 14.2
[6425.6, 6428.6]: 14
